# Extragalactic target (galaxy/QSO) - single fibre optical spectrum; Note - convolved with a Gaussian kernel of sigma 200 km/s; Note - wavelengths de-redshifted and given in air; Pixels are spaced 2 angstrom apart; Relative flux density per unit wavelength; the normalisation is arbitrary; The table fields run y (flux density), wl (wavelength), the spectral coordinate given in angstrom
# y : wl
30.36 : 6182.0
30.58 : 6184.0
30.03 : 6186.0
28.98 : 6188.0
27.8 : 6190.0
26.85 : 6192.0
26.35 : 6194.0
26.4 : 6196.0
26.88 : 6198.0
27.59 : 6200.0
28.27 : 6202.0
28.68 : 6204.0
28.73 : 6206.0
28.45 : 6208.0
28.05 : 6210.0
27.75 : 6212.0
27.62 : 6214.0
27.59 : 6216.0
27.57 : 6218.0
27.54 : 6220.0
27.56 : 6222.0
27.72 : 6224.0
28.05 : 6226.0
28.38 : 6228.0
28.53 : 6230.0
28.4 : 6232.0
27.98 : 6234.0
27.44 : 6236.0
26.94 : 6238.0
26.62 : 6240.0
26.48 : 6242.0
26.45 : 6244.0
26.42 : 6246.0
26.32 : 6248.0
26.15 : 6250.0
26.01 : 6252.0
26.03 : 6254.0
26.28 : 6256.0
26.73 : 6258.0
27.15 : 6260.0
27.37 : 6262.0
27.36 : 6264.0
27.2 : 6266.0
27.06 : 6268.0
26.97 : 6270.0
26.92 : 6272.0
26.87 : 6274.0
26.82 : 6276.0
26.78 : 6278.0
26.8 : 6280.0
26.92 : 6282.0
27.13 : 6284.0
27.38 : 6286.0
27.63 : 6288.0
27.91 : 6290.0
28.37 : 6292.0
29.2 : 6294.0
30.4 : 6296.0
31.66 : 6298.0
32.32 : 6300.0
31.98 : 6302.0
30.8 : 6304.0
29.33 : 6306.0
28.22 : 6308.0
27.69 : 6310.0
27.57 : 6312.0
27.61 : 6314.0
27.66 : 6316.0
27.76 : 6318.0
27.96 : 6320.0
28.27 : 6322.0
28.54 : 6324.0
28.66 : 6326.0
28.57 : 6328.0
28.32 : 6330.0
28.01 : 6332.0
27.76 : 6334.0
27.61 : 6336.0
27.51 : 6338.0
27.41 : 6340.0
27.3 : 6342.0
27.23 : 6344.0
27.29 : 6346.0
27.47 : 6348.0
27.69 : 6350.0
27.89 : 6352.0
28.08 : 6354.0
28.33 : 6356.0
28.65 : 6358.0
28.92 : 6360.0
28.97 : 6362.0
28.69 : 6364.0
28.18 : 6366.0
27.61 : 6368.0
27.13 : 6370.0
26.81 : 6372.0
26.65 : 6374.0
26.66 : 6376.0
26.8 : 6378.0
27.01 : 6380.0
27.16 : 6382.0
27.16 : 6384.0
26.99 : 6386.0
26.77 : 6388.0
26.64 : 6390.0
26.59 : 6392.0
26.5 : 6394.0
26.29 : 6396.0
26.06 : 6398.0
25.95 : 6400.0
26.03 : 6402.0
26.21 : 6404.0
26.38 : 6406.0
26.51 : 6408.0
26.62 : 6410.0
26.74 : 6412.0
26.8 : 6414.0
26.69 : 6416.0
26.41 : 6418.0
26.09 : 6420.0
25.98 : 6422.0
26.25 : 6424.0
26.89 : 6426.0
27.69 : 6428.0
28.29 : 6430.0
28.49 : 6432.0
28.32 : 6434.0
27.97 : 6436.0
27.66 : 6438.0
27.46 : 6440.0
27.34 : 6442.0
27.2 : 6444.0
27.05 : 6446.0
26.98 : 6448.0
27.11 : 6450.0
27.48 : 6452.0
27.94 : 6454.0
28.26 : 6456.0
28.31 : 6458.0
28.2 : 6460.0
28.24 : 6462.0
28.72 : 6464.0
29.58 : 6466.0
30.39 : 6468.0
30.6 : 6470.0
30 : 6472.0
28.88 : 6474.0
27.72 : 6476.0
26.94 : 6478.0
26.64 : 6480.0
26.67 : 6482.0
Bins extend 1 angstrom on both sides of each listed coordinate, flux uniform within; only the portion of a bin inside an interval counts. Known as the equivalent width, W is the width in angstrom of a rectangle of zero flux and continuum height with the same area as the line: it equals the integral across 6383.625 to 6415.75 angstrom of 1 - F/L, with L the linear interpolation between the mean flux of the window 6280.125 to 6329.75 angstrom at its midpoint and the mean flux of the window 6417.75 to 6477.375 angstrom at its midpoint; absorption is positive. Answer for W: 1.9 angstrom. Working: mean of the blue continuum 28.7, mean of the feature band 26.5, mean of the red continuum 27.9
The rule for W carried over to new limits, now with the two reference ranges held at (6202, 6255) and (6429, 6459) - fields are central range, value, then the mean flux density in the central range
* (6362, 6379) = 0.13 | 27.4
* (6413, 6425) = 0.57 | 26.4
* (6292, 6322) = -1.83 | 29.2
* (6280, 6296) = -0.21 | 27.9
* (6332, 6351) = 0.06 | 27.5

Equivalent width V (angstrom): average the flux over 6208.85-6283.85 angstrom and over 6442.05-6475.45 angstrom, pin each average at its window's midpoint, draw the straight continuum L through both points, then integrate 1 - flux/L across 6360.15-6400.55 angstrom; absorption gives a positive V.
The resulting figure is 1.2 angstrom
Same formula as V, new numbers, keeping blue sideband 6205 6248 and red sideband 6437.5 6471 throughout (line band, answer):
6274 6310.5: -1.2 angstrom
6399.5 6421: 1.3 angstrom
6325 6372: -0.1 angstrom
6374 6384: 0.4 angstrom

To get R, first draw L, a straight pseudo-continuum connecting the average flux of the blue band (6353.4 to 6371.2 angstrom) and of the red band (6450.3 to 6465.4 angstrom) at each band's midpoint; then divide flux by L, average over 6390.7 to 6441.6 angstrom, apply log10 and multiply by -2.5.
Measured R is 0.054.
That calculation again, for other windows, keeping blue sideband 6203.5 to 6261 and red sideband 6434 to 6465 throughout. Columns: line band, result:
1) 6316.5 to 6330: -0.029 mag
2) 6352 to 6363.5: -0.037 mag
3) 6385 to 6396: 0.039 mag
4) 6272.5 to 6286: 0.021 mag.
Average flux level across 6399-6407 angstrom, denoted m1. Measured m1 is 26.1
